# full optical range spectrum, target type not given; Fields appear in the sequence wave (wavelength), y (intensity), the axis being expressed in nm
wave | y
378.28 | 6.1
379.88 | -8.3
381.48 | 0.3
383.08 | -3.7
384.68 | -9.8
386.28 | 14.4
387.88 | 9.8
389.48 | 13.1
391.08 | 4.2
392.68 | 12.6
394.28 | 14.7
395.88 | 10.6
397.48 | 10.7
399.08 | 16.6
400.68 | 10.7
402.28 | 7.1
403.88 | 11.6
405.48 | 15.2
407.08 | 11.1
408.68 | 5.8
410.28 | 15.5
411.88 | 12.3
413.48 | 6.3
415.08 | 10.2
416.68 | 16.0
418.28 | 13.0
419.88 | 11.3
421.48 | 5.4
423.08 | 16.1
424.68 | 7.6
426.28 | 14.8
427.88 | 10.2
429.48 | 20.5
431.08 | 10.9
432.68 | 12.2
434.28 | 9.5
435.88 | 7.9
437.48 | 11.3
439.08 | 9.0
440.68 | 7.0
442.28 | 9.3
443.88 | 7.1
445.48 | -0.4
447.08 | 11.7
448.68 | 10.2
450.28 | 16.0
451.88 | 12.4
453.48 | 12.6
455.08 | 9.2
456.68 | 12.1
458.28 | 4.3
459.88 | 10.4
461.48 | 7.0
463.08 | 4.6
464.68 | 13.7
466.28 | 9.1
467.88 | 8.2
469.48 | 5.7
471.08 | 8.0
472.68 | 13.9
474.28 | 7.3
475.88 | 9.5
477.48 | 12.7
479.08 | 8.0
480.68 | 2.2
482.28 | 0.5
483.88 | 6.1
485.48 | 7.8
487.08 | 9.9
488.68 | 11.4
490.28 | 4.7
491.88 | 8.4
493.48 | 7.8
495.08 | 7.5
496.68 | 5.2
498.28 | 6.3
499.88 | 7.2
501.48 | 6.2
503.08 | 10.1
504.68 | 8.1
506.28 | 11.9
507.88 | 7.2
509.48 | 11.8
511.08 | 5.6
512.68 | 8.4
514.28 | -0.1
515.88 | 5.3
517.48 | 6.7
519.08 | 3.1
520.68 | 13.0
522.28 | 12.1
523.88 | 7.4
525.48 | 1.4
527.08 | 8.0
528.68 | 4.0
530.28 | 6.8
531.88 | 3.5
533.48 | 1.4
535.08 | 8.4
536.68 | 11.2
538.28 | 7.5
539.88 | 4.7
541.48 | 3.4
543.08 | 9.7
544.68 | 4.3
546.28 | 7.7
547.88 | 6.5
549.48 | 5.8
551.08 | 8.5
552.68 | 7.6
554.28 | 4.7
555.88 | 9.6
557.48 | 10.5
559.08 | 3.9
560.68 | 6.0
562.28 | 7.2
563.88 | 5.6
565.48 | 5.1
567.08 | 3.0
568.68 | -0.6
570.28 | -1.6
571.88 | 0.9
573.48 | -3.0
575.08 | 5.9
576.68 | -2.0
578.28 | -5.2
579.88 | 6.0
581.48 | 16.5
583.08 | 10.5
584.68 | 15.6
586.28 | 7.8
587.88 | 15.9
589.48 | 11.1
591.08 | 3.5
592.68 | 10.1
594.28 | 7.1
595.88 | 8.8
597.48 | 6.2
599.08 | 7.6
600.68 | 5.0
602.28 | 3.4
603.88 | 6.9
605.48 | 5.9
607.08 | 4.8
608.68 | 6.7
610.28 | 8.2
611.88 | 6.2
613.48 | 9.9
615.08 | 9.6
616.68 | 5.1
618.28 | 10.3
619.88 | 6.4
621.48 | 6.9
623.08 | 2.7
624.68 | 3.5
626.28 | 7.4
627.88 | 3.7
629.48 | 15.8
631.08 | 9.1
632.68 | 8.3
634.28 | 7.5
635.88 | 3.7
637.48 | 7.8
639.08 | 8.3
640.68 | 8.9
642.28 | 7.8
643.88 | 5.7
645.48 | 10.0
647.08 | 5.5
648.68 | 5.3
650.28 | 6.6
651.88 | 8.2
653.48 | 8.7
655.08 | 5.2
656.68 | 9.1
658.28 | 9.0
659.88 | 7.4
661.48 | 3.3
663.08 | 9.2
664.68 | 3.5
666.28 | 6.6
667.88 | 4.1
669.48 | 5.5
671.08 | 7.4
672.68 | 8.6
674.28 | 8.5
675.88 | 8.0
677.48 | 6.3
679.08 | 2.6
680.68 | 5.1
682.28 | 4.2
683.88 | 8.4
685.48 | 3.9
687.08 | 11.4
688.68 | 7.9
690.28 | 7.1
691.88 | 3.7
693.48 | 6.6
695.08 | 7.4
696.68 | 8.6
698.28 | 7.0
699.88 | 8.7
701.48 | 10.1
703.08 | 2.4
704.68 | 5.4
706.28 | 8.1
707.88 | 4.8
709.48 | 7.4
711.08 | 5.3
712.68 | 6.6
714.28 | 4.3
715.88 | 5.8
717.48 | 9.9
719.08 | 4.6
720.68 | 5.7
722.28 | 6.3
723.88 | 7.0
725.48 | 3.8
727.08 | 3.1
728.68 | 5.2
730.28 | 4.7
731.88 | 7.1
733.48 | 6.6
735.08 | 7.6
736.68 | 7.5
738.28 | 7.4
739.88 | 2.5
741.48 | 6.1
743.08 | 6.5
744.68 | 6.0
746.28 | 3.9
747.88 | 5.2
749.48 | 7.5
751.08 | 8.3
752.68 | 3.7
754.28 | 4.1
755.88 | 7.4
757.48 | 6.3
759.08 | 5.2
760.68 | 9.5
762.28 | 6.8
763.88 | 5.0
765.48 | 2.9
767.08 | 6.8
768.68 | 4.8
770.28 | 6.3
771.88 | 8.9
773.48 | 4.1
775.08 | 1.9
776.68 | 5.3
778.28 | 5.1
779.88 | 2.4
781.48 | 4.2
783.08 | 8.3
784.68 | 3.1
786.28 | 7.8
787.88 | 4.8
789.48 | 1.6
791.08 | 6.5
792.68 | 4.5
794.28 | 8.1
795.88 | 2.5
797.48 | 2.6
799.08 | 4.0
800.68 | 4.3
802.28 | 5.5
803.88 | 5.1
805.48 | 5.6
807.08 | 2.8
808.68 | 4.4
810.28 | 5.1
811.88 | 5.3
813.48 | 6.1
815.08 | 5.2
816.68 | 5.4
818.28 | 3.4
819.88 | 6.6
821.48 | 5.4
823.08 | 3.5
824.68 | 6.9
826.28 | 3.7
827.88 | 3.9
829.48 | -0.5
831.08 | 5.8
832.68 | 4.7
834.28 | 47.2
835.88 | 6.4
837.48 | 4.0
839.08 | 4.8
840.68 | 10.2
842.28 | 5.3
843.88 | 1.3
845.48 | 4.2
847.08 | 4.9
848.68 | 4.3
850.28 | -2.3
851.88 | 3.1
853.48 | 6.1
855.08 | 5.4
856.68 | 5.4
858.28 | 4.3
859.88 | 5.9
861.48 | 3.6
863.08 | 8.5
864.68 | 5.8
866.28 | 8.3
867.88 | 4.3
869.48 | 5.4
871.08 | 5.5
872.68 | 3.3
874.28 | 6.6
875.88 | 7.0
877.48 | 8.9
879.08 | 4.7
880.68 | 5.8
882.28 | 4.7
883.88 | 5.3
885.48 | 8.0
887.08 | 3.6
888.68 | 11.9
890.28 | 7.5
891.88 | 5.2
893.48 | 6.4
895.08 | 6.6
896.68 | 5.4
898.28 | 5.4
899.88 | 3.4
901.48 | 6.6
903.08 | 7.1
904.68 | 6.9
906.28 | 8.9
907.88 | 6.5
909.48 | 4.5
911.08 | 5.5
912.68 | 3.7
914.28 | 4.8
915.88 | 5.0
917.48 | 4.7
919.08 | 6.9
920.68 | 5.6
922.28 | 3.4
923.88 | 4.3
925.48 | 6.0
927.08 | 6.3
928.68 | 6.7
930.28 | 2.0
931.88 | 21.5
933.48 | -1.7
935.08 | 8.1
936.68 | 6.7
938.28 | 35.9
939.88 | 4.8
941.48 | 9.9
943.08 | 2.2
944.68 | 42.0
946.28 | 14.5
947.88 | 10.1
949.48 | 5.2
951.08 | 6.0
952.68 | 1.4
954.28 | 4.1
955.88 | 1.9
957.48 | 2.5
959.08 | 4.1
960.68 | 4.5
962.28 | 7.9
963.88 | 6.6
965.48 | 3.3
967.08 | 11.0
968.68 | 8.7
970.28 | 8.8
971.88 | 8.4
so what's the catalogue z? 1.238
